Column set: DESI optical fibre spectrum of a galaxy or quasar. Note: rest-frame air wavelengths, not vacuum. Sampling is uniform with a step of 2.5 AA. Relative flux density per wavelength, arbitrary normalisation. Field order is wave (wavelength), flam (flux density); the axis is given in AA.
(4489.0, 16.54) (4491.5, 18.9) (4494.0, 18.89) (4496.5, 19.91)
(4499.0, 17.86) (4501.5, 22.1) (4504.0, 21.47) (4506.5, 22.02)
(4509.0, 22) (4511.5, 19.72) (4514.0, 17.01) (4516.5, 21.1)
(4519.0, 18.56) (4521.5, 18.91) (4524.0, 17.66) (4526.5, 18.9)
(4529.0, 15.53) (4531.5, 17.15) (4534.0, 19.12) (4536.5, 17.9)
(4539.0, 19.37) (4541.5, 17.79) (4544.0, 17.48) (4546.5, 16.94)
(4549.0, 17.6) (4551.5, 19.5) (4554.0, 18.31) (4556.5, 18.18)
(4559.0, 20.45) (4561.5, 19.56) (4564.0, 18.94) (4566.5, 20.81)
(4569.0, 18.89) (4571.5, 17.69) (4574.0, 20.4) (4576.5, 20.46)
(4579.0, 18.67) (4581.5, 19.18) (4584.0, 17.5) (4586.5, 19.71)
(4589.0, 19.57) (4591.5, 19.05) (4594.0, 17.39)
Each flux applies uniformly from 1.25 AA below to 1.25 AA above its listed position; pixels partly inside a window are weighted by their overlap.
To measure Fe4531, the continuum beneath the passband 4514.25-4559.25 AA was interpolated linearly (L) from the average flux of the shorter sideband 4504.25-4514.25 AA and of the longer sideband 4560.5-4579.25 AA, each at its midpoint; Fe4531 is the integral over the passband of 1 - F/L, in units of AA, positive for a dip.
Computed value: 4.1 AA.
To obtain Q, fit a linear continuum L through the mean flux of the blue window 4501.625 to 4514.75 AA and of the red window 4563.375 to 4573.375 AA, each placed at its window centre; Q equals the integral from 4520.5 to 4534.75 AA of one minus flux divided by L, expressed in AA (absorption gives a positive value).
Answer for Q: 1.69 AA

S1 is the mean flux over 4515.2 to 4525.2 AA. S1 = 19.1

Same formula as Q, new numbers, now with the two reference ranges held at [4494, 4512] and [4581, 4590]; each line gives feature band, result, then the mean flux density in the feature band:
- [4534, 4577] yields 1.6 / 18.8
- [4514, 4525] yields 0.8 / 18.9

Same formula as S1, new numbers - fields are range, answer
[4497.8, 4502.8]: 20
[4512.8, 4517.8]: 19.1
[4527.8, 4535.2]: 17.3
